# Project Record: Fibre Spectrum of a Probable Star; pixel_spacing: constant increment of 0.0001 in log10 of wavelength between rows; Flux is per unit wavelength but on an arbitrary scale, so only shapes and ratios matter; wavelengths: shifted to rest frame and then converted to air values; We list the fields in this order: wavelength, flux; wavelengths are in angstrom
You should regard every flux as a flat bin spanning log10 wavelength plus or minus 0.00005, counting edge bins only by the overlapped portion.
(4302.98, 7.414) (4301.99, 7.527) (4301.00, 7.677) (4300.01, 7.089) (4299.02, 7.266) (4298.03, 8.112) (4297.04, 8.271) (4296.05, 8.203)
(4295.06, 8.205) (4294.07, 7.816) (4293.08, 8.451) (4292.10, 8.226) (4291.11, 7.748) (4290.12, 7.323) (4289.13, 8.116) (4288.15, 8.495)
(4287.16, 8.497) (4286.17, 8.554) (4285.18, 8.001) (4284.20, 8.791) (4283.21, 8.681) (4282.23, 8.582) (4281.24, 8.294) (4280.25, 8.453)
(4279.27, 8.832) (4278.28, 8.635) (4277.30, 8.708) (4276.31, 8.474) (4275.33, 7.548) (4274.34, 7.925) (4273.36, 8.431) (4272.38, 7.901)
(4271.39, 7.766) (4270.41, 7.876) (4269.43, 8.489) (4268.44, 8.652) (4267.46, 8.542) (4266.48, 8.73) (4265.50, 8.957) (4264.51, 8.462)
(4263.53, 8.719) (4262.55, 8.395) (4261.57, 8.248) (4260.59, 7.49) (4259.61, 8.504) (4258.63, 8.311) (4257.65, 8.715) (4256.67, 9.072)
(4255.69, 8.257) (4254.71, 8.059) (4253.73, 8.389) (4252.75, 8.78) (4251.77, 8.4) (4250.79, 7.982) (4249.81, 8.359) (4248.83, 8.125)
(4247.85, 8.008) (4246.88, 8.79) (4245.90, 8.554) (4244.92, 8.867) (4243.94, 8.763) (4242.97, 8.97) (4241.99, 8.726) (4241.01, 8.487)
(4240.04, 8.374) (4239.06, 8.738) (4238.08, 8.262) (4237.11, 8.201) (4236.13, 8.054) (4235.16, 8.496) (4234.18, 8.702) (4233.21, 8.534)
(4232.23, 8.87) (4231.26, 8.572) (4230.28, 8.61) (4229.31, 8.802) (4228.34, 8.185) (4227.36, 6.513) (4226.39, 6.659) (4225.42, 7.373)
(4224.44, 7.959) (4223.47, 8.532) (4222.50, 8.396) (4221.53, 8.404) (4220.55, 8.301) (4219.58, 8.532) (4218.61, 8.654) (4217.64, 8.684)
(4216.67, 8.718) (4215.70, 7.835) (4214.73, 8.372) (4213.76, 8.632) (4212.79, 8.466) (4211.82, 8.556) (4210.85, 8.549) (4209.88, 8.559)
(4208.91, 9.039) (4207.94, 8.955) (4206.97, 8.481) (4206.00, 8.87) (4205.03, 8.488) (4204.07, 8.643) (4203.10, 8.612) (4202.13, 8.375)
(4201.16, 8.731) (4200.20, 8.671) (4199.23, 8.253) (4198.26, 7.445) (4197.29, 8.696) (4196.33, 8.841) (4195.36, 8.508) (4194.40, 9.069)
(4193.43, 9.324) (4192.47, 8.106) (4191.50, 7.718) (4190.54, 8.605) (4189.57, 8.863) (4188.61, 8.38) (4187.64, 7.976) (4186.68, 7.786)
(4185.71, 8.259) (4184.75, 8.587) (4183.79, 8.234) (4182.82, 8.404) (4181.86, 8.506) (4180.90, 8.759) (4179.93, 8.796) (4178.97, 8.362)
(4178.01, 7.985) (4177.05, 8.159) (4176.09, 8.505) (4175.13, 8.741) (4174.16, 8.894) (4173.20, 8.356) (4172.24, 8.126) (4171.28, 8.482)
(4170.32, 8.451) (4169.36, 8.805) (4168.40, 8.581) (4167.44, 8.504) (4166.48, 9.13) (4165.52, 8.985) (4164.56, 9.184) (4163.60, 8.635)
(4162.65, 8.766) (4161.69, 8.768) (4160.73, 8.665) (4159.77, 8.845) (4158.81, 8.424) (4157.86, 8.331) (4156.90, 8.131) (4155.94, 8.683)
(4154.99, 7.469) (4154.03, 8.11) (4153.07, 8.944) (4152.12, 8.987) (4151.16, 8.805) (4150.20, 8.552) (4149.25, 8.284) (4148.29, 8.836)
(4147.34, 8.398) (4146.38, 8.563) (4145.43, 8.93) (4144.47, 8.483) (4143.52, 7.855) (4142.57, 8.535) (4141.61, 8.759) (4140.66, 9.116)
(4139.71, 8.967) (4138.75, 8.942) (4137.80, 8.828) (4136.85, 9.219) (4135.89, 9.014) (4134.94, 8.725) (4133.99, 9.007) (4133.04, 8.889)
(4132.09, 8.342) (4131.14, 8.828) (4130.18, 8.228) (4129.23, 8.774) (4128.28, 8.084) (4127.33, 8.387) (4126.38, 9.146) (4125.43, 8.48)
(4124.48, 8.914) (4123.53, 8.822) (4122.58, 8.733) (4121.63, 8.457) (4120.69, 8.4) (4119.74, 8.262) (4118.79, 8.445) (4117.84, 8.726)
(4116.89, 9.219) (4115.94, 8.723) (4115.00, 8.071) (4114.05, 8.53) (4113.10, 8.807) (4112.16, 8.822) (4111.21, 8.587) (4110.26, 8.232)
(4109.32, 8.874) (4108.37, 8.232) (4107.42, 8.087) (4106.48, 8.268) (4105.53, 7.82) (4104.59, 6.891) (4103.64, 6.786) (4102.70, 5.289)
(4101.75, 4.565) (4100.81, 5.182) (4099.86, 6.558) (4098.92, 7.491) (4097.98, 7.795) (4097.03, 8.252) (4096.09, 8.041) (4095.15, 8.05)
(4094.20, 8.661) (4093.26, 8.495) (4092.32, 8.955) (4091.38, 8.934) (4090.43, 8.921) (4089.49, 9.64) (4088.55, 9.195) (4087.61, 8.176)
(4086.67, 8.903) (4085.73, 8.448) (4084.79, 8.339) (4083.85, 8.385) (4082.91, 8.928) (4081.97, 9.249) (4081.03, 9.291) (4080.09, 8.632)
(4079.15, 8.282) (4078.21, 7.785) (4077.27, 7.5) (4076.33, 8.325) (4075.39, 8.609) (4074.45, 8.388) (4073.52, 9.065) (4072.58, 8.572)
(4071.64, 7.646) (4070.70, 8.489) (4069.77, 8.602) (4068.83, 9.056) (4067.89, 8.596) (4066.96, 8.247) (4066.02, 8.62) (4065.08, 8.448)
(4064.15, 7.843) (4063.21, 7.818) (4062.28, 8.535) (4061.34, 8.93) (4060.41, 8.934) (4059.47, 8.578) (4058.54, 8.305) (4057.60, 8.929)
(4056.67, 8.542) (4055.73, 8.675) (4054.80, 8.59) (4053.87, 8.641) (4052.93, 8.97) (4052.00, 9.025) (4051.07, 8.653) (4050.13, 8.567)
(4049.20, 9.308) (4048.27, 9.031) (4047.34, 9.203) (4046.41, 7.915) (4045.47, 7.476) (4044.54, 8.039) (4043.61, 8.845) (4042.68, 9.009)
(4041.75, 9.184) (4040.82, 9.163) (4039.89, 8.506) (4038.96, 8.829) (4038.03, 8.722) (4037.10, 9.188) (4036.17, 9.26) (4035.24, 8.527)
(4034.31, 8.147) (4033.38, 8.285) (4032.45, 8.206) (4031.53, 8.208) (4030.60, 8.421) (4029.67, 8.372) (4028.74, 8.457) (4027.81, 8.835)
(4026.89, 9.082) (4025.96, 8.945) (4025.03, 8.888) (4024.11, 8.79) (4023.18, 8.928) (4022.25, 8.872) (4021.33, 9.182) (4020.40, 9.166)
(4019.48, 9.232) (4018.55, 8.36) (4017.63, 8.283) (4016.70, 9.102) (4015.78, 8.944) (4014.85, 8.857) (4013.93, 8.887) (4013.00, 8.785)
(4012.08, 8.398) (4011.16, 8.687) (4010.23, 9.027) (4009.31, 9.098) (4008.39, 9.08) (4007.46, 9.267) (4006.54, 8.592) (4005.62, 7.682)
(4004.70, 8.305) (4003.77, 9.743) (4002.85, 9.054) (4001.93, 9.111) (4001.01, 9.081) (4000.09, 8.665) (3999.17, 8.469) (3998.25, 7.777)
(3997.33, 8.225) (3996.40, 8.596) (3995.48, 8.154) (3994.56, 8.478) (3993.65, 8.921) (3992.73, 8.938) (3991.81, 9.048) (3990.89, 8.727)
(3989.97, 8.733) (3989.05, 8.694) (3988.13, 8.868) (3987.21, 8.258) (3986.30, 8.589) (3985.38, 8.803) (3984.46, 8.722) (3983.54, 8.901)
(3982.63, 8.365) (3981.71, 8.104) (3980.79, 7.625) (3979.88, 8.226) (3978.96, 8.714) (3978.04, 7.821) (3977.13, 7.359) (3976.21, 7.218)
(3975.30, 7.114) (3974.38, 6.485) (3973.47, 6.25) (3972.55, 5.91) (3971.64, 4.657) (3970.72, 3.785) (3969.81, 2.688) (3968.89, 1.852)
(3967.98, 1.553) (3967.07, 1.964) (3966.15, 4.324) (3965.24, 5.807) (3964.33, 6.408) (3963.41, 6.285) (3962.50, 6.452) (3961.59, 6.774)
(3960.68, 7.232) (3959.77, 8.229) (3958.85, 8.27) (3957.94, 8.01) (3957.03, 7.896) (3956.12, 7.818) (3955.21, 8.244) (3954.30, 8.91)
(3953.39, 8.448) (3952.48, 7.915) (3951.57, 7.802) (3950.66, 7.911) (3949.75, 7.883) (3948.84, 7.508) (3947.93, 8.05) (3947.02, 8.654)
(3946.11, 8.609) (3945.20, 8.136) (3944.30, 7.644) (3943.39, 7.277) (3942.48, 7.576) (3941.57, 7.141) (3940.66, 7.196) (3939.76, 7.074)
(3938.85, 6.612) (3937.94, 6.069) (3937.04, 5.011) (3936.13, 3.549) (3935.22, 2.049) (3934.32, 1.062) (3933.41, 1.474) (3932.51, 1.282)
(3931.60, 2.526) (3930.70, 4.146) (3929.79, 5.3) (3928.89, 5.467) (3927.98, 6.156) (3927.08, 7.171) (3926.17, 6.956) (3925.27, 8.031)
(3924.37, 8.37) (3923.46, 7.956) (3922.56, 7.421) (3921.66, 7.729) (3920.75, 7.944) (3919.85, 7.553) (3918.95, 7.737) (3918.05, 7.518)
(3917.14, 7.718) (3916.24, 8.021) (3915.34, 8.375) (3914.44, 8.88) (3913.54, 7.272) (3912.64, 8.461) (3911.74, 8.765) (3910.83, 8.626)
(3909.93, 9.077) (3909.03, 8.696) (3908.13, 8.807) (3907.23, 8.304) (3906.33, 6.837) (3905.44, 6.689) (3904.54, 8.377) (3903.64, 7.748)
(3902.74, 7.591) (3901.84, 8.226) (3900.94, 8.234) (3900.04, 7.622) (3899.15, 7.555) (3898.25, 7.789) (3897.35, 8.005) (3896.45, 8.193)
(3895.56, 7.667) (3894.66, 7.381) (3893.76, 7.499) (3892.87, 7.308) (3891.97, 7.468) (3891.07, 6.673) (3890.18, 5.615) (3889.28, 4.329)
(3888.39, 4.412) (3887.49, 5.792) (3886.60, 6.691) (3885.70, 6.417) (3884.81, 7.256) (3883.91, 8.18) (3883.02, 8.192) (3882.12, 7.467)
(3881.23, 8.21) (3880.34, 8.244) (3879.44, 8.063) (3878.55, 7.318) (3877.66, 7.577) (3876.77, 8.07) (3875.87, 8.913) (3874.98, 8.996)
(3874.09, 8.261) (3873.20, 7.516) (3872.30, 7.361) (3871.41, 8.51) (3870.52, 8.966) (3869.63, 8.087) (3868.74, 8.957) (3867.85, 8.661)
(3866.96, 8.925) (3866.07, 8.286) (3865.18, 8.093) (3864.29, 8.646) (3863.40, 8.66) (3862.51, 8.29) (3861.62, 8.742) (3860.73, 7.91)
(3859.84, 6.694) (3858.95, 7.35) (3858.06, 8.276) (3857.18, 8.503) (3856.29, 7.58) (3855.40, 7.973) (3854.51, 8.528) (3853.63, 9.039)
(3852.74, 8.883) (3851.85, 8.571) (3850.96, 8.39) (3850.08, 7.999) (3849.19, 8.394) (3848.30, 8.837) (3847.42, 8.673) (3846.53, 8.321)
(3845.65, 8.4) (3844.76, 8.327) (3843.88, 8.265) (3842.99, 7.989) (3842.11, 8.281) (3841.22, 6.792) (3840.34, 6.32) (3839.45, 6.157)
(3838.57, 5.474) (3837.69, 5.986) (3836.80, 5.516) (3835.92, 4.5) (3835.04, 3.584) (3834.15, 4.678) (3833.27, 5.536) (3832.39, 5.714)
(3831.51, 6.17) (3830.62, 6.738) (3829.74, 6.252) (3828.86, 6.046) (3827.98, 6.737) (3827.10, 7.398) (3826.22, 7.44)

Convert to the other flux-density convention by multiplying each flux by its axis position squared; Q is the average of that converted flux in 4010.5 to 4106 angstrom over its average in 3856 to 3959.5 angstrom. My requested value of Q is 1.24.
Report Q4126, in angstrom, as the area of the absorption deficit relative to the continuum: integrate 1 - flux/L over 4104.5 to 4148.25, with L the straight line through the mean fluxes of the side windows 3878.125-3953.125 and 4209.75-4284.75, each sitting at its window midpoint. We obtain -3.82 angstrom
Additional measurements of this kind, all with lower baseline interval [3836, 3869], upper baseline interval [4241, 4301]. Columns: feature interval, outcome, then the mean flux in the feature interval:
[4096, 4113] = 1.5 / 7.45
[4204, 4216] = -0.5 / 8.58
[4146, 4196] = -1.8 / 8.53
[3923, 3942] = 6.5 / 5.27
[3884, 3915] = 1.9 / 7.49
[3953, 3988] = 5.3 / 6.81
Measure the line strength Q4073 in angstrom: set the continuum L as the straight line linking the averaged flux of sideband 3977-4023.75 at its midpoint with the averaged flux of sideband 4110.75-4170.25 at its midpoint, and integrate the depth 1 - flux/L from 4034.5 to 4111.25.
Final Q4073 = 2.6 angstrom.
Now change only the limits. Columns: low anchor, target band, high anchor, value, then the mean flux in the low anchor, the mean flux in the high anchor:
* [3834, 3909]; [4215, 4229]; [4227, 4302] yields 0.31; 7.64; 8.32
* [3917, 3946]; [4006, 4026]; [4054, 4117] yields -4.35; 6.1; 8.27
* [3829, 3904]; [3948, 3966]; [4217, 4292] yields 0.43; 7.51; 8.35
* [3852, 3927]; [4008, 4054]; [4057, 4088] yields -2.20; 7.85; 8.5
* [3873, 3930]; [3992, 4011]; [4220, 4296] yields -2.25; 7.58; 8.33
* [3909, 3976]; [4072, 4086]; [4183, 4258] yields -1.94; 6.56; 8.43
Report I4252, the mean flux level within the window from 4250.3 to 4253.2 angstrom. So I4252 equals 8.37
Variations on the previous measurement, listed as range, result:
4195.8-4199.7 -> 8.3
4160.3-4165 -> 8.81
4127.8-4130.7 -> 8.35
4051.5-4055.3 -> 8.82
